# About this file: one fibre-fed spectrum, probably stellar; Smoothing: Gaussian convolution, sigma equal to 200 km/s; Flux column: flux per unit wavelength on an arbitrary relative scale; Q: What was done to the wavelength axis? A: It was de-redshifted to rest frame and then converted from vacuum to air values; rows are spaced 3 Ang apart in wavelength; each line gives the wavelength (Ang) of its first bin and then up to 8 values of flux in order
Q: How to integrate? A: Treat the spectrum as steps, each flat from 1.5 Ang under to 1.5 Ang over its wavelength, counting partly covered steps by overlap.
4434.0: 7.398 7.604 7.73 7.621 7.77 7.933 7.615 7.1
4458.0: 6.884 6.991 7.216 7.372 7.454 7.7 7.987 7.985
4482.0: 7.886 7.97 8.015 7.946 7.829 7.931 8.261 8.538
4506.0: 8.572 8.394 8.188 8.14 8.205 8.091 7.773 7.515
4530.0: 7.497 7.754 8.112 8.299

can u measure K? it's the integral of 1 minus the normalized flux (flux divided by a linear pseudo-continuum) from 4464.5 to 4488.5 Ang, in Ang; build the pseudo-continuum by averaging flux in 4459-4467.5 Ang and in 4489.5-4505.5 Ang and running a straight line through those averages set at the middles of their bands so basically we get -0.73 Ang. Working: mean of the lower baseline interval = 7.15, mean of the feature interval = 7.76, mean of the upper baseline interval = 8.13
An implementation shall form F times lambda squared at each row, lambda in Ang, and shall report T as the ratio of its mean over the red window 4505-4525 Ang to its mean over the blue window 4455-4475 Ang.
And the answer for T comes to 1.15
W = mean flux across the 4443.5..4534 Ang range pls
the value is 7.82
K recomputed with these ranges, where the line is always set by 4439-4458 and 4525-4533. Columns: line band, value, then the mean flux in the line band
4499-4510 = -1.28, 8.45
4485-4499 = -0.70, 7.95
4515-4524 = -0.61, 8.08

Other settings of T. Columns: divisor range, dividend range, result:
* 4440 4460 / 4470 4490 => 1.07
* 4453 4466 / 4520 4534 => 1.12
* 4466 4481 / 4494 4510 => 1.09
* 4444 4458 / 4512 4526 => 1.10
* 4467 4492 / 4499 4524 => 1.07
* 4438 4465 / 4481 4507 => 1.11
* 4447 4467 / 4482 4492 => 1.10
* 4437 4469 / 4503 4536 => 1.11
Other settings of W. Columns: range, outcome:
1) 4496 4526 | 8.2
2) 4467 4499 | 7.85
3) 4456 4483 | 7.48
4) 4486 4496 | 7.93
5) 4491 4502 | 8.02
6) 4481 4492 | 7.96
